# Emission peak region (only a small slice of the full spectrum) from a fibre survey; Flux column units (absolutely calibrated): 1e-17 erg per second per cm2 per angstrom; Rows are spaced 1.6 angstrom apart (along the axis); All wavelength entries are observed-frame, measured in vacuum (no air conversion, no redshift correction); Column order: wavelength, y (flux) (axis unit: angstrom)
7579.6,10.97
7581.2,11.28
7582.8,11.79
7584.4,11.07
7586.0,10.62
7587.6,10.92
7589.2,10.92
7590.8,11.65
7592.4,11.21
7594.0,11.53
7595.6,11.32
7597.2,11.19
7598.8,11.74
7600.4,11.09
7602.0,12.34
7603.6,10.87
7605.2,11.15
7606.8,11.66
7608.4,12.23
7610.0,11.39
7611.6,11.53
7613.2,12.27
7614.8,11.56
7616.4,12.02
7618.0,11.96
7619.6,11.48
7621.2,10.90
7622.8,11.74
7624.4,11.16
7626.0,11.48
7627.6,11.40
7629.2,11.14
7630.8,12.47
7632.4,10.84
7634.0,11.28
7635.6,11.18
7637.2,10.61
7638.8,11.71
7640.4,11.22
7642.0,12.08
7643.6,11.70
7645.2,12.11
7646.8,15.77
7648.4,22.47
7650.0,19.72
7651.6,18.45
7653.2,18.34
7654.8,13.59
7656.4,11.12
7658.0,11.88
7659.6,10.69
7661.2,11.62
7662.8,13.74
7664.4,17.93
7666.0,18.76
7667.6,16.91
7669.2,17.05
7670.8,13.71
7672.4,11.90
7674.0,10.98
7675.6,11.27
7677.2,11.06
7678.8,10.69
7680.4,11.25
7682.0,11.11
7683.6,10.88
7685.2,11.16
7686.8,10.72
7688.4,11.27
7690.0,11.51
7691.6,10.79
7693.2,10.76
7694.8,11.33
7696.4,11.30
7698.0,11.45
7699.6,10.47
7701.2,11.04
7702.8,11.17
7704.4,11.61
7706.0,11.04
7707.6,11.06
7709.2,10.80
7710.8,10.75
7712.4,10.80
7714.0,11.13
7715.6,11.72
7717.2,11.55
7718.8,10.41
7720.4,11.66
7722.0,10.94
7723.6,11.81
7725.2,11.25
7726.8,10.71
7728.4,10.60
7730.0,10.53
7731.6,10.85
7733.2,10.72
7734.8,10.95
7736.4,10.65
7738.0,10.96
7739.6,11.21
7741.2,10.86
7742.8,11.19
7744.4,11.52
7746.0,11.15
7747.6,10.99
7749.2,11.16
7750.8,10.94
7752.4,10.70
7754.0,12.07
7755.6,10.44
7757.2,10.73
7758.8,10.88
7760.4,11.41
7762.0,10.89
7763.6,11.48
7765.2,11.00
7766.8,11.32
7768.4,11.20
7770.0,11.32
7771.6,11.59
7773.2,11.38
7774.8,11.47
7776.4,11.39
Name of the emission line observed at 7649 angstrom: [S II]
